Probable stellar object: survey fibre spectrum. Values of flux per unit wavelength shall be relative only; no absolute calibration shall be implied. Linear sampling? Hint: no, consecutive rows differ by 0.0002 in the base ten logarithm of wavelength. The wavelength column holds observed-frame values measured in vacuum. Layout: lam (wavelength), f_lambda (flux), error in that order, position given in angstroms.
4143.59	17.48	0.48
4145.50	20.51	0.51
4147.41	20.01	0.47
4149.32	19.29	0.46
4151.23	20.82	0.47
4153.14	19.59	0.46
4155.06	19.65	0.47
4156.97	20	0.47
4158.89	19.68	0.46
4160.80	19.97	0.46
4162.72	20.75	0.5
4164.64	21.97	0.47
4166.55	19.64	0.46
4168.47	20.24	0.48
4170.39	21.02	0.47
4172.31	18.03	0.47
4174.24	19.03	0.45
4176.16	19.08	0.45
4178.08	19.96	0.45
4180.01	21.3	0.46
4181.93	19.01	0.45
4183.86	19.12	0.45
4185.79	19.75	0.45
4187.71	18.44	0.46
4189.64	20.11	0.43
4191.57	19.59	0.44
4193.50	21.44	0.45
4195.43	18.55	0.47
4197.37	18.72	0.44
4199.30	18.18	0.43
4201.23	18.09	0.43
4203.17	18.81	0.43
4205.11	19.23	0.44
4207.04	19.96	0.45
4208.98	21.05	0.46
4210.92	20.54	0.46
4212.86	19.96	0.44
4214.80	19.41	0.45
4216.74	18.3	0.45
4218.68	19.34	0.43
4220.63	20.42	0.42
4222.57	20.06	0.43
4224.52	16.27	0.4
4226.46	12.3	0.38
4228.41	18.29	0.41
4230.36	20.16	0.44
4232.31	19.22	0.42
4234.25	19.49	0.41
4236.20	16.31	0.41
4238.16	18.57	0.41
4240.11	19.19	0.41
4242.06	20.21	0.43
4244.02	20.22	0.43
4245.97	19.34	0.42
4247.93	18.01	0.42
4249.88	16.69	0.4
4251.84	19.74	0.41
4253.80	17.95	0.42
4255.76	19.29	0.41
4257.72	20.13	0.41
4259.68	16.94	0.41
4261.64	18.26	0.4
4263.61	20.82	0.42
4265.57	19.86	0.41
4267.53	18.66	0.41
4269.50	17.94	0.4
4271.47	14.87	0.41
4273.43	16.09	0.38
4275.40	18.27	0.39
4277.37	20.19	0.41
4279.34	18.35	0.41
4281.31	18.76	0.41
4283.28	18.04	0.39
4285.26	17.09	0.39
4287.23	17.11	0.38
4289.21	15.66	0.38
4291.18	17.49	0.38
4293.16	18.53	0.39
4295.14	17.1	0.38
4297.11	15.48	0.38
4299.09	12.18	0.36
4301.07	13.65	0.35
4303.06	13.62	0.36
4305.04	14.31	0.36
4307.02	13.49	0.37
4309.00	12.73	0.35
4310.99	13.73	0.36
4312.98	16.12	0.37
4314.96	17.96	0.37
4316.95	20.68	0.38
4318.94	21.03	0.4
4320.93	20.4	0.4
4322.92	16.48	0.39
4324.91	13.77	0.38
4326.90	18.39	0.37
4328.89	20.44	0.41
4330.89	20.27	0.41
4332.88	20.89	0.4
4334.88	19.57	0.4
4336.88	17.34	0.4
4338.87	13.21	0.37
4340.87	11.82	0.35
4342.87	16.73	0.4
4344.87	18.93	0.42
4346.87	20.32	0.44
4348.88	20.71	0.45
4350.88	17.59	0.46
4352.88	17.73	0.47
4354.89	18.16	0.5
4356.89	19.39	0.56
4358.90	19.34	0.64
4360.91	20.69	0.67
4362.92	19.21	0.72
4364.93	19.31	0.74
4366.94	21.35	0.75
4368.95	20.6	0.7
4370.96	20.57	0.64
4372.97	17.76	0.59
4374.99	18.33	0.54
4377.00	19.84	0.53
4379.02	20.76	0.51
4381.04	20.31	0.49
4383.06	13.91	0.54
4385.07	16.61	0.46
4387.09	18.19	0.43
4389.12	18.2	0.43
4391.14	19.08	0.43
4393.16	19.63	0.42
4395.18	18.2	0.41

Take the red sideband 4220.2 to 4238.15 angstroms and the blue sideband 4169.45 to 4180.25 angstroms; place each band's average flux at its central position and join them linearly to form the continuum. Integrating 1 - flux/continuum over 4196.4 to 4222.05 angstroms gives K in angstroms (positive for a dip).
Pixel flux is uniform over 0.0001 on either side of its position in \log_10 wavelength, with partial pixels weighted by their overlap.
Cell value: -1.1 angstroms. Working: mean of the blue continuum 19.6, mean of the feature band 19.4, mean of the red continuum 18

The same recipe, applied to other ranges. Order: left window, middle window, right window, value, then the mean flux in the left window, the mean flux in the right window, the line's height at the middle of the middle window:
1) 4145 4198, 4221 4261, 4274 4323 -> -0.7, 19.8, 16.7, 18.1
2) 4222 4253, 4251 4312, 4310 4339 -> 4.3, 18.4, 18.2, 18.3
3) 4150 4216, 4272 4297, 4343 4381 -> 2.5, 19.7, 19.4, 19.6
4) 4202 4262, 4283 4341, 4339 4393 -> 6.2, 18.8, 18.6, 18.7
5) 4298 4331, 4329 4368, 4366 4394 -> -2.0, 16.3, 18.9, 17.7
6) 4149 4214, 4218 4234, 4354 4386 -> 1.1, 19.7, 19.1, 19.6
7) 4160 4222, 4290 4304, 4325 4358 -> 2.4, 19.7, 18.1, 18.6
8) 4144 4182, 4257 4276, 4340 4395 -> 1.2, 20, 18.7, 19.3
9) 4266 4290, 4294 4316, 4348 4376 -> 4.3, 17.7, 19.3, 18.2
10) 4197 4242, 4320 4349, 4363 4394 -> 1.6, 18.8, 19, 18.9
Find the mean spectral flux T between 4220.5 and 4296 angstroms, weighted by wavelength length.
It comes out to 18.2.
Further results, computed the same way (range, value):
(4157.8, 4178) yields 19.9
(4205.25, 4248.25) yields 19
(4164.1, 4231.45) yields 19.3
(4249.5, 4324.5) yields 17.2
